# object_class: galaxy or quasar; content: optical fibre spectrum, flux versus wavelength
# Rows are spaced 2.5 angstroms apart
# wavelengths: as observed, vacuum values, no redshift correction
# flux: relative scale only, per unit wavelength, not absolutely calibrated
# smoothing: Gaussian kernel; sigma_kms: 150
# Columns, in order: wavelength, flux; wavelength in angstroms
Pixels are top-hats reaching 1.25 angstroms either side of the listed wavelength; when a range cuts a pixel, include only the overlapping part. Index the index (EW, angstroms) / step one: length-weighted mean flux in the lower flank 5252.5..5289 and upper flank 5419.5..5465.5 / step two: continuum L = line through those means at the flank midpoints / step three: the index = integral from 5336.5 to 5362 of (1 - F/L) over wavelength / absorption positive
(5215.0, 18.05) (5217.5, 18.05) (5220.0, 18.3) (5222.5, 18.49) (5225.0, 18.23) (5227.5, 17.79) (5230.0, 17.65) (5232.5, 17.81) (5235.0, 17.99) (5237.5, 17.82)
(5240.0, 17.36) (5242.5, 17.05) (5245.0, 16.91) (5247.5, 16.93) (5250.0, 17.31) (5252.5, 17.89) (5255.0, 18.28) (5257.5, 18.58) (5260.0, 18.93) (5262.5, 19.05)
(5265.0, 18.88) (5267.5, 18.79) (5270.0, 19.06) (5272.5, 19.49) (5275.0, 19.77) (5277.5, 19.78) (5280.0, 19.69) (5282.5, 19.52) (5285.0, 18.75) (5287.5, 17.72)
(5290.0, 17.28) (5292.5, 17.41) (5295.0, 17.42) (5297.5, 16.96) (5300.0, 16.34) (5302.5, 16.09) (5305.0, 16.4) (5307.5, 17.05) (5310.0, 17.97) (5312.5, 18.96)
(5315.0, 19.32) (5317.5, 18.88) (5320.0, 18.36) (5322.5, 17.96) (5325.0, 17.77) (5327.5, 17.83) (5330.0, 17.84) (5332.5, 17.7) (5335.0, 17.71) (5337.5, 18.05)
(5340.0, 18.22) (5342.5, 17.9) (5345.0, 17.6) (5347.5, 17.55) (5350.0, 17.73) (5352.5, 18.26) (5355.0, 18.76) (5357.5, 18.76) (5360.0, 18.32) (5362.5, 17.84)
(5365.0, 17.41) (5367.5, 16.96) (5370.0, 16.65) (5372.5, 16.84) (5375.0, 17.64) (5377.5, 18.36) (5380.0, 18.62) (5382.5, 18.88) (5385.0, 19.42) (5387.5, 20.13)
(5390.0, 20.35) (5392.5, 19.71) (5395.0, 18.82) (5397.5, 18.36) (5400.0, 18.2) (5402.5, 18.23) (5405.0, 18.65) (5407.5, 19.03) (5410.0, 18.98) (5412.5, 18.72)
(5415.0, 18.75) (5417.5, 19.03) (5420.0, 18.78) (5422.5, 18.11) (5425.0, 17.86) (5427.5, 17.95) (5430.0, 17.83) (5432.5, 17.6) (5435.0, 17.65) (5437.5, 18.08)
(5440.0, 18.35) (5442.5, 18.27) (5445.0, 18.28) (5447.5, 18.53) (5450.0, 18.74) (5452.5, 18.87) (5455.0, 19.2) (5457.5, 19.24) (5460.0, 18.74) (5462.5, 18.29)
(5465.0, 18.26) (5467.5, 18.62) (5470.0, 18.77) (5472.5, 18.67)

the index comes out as 0.8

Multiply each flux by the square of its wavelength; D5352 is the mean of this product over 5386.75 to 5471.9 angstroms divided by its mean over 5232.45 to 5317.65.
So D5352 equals 1.1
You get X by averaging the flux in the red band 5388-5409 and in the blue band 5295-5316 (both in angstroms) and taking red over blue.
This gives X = 1.1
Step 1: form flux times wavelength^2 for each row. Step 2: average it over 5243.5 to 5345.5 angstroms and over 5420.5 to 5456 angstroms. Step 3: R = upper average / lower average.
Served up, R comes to 1.1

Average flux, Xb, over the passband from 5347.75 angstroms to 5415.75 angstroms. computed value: 18.4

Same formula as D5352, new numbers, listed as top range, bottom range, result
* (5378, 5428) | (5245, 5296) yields 1.07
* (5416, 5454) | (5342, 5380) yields 1.06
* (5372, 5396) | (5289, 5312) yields 1.15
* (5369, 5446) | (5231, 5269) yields 1.09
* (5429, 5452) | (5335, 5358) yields 1.04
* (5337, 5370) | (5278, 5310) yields 1.04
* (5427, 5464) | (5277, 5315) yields 1.09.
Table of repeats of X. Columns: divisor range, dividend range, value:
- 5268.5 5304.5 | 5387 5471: 1.02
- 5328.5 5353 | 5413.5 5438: 1.02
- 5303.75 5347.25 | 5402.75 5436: 1.02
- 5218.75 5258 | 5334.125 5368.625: 1.01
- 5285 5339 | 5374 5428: 1.06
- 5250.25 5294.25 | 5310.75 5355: 0.97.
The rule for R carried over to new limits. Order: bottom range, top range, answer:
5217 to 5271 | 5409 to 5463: 1.10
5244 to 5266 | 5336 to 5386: 1.03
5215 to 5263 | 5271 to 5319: 1.04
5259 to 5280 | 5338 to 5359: 0.97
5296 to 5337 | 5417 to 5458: 1.08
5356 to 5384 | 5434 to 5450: 1.05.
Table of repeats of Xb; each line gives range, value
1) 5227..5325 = 18.1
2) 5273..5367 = 18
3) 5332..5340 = 17.9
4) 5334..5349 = 17.8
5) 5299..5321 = 17.7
